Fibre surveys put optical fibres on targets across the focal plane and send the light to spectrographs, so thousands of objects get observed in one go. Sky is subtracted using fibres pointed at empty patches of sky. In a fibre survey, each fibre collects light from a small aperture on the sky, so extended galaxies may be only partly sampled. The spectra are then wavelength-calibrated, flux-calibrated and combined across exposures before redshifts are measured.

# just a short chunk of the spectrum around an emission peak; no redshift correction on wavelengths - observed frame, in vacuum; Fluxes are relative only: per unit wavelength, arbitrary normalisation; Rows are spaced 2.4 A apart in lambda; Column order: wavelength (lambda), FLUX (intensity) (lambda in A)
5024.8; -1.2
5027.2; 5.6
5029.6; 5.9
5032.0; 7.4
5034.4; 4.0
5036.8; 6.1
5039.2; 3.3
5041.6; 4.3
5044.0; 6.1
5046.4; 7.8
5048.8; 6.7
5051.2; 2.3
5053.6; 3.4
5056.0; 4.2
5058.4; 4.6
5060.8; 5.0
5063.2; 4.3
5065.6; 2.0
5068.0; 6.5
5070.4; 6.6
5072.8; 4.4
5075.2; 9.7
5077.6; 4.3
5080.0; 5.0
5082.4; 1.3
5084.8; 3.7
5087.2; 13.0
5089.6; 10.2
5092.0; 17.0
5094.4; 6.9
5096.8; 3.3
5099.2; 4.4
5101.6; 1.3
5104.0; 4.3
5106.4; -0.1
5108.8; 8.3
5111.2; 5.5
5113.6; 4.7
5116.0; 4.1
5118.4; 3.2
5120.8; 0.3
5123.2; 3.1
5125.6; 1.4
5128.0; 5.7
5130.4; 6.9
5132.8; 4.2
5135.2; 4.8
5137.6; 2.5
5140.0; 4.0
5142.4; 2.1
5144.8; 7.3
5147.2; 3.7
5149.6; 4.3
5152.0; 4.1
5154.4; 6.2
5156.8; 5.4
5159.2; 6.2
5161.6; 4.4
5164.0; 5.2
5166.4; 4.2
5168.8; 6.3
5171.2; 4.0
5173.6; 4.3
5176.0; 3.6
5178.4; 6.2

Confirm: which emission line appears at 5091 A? [O II]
